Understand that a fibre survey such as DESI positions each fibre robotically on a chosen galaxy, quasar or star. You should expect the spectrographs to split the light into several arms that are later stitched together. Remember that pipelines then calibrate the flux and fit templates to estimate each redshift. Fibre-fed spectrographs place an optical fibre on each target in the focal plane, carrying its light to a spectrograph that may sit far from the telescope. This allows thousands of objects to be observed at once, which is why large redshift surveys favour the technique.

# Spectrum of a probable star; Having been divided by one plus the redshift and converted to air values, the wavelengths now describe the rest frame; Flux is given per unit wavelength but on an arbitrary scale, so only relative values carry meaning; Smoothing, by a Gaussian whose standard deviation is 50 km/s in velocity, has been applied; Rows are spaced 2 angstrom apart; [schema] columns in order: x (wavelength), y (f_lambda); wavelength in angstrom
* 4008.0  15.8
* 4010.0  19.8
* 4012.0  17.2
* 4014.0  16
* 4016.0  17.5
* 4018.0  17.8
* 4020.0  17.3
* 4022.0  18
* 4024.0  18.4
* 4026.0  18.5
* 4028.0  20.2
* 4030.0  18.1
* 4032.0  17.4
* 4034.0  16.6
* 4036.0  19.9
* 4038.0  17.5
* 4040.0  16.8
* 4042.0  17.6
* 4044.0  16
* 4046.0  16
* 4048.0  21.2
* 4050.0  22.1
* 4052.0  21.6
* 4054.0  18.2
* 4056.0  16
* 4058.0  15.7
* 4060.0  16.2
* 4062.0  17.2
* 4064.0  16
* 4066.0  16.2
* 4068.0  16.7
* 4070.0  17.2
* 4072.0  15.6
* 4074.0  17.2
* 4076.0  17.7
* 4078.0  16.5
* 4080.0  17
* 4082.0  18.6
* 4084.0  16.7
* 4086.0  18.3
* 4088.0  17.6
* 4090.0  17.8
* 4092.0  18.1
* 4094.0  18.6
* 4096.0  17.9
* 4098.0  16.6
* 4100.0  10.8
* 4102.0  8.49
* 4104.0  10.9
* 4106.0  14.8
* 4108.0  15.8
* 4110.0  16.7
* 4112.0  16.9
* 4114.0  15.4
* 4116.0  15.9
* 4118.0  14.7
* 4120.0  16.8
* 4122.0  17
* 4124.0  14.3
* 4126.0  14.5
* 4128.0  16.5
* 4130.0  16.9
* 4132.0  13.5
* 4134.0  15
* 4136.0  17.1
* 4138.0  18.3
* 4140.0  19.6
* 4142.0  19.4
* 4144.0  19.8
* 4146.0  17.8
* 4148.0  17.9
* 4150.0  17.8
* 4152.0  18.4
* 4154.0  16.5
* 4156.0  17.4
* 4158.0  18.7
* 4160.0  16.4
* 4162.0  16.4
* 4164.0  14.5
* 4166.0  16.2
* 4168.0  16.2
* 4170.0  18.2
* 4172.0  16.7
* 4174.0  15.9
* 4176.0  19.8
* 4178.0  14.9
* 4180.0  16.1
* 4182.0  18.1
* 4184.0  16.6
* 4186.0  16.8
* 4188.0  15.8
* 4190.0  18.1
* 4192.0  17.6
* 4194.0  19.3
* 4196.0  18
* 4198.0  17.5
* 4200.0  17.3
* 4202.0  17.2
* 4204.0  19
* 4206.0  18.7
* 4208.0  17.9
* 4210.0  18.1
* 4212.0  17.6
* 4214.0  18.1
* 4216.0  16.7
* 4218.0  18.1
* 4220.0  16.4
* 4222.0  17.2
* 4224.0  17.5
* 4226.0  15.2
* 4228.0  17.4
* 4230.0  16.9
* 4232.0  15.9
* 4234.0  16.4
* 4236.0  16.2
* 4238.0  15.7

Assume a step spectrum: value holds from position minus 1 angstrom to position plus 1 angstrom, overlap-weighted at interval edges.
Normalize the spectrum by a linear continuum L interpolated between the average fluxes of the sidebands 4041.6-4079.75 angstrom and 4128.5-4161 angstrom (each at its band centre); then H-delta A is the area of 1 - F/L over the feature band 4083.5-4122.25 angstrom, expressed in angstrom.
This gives 3.78 angstrom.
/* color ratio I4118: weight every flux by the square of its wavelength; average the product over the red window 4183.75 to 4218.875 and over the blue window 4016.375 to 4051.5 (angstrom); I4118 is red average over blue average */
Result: 1.05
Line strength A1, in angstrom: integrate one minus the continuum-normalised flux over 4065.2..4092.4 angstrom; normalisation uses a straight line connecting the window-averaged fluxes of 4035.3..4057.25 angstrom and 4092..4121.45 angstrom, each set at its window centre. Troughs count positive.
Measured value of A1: -1.0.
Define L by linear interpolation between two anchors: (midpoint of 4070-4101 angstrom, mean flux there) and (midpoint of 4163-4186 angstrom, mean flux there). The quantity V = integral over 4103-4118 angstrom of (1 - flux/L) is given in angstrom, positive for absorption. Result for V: 1.5 angstrom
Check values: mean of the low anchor 17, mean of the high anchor 16.7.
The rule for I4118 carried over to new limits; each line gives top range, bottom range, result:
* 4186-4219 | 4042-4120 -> 1.14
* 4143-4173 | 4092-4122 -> 1.16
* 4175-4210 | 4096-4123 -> 1.24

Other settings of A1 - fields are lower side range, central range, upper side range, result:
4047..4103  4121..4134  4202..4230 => 1.37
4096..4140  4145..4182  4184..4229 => -1.39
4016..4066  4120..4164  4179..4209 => 1.64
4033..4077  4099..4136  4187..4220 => 5.96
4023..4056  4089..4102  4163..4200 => 1.36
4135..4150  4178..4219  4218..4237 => -0.69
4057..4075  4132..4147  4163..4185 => -1.13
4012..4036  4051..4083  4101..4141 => -0.58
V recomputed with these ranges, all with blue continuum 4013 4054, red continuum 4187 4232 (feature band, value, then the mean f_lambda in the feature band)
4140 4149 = -0.5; 18.8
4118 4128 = 1.2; 15.6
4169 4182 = 0.4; 17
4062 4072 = 0.9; 16.5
